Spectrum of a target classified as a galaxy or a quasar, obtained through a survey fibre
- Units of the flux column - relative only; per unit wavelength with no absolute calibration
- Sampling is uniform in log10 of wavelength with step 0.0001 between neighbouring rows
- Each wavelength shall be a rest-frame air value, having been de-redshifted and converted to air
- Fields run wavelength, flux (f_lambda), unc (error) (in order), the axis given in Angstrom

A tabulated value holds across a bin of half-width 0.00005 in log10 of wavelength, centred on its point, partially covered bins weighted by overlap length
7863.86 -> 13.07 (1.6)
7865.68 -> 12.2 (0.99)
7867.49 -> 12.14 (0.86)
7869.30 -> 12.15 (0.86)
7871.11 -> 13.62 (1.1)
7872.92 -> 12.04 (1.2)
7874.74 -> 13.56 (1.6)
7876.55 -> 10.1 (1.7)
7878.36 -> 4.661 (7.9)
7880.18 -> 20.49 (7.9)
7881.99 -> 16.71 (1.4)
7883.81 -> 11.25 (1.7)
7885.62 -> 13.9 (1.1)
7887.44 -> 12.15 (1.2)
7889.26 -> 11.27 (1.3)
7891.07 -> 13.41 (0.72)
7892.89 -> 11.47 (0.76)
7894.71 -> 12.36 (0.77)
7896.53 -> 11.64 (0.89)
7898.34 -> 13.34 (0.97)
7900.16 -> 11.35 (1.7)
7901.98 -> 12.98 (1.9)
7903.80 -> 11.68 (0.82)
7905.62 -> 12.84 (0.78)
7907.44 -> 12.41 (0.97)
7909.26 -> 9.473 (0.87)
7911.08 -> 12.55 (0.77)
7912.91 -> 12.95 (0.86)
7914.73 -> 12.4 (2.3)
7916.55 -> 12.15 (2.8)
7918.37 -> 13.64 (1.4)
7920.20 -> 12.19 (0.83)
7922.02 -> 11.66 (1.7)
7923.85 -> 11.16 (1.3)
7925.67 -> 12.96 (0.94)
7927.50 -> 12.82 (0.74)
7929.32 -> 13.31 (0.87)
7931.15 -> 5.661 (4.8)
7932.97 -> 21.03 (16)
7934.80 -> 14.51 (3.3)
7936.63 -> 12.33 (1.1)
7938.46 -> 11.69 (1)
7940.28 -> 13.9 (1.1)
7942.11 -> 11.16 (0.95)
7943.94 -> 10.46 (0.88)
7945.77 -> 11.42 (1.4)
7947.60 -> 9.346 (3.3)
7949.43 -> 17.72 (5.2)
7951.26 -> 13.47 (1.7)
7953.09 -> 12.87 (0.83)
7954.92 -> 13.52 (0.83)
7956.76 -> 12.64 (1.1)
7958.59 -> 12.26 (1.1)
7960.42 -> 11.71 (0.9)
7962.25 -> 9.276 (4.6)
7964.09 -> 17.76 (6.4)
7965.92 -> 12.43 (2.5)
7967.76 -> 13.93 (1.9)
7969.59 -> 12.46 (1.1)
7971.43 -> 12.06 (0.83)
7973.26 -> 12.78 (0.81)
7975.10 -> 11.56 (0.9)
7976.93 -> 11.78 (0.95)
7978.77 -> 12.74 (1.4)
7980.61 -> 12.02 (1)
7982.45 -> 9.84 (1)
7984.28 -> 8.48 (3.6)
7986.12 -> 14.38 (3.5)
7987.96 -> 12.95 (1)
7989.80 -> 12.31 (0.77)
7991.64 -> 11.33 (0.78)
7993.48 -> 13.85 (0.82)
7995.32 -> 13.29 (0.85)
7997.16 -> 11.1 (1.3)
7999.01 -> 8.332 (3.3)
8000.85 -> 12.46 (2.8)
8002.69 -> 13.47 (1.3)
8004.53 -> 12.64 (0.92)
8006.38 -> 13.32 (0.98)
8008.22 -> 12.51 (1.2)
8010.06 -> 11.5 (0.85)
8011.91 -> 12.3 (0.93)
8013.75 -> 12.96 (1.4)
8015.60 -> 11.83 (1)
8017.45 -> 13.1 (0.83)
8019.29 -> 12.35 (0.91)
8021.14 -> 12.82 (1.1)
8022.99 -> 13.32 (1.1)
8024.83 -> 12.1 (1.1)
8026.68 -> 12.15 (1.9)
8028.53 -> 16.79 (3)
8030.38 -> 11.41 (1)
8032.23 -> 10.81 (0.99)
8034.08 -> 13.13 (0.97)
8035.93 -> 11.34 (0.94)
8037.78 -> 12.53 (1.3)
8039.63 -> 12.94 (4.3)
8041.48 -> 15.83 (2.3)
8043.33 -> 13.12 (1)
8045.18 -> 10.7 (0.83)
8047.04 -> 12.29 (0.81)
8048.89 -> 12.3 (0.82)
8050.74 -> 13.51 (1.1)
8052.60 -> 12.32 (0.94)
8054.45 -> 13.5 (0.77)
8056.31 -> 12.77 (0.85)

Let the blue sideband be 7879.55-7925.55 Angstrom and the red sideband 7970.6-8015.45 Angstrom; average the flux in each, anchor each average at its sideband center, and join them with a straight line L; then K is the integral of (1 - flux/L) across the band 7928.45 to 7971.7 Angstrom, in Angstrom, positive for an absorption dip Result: -1.6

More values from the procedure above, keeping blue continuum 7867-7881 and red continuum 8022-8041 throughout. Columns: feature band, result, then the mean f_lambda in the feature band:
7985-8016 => 0.7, 12.4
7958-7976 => -0.1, 12.6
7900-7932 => 1.3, 11.9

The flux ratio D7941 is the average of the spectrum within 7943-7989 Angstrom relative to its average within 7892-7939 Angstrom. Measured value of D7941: 1.0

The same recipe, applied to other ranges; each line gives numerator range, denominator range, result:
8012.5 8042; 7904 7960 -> 1.02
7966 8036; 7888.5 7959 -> 0.99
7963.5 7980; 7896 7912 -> 1.08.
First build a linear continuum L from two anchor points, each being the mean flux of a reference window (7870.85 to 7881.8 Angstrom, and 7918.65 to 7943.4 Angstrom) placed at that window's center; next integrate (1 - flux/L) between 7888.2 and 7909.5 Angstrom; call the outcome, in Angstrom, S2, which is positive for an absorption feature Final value 0.9 Angstrom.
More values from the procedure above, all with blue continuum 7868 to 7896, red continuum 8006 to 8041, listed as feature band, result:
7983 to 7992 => 0.55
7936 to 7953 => 0.26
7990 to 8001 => 0.79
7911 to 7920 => -0.08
